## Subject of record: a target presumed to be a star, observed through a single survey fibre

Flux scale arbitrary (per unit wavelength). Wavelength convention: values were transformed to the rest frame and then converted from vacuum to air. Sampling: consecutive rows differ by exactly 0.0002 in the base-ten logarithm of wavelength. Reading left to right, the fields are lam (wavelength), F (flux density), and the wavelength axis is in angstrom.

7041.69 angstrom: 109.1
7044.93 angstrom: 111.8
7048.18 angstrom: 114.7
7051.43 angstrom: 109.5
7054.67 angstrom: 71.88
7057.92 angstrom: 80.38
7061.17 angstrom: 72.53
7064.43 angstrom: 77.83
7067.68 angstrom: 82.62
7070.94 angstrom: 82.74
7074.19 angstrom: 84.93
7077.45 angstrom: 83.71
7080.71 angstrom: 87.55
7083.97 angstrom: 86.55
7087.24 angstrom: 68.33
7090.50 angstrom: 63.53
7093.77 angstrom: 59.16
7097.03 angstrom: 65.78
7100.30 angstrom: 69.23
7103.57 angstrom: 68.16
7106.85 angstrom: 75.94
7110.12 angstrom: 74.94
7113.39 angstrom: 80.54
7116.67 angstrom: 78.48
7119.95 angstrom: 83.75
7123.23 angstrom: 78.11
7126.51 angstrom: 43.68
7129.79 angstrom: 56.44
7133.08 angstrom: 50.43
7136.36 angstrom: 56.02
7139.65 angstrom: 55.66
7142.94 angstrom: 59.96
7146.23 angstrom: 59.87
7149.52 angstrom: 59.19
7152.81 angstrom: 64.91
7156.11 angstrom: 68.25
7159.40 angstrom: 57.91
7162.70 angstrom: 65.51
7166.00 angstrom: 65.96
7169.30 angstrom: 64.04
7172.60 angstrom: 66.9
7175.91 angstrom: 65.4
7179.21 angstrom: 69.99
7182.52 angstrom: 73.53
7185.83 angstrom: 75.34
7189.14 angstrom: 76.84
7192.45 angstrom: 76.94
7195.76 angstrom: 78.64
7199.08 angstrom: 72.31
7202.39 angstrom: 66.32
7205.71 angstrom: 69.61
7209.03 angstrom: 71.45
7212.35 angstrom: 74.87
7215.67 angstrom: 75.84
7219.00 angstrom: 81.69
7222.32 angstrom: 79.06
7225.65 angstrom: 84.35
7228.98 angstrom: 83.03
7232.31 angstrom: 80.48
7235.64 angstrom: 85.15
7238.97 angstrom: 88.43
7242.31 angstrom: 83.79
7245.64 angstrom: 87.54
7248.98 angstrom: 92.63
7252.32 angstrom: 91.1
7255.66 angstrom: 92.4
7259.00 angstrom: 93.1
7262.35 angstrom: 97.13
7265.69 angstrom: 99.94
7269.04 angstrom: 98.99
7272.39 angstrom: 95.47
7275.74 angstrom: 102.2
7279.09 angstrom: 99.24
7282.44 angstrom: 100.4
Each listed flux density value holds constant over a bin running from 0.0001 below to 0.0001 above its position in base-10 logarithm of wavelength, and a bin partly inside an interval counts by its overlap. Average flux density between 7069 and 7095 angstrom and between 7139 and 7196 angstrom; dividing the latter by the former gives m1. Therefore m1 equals 0.86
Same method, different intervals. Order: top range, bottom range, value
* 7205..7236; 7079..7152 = 1.17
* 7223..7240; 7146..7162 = 1.34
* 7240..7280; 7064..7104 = 1.25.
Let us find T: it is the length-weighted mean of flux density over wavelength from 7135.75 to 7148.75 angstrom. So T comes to 58.1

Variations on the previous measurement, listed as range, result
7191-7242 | 78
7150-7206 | 69.1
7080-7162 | 66.6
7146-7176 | 63.9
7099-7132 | 70.6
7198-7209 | 69.6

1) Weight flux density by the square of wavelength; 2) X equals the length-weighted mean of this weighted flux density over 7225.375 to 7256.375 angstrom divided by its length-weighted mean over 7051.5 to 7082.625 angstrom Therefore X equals 1.1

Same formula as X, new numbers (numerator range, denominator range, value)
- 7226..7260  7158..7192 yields 1.30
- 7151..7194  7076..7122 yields 0.94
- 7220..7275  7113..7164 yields 1.46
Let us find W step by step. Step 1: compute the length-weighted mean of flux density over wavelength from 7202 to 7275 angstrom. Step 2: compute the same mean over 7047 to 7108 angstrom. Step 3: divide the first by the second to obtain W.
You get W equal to 1.1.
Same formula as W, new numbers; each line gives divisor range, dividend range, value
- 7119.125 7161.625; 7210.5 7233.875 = 1.31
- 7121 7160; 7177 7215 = 1.23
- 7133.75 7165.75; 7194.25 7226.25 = 1.24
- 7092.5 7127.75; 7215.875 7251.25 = 1.19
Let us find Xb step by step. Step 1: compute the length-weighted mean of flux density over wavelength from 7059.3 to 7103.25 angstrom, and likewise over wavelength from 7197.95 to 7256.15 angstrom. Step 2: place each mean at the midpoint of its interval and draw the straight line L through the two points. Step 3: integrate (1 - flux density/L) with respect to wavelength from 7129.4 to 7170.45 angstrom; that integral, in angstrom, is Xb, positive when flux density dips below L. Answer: 9.3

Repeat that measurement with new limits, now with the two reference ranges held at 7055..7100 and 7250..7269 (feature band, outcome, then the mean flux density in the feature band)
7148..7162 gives 3.6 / 62.8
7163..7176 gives 3.1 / 65.6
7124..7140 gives 5.5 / 53.6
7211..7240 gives 3.2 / 81.4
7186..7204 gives 2.9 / 74.3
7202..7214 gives 2.5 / 71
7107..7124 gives 0.3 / 79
